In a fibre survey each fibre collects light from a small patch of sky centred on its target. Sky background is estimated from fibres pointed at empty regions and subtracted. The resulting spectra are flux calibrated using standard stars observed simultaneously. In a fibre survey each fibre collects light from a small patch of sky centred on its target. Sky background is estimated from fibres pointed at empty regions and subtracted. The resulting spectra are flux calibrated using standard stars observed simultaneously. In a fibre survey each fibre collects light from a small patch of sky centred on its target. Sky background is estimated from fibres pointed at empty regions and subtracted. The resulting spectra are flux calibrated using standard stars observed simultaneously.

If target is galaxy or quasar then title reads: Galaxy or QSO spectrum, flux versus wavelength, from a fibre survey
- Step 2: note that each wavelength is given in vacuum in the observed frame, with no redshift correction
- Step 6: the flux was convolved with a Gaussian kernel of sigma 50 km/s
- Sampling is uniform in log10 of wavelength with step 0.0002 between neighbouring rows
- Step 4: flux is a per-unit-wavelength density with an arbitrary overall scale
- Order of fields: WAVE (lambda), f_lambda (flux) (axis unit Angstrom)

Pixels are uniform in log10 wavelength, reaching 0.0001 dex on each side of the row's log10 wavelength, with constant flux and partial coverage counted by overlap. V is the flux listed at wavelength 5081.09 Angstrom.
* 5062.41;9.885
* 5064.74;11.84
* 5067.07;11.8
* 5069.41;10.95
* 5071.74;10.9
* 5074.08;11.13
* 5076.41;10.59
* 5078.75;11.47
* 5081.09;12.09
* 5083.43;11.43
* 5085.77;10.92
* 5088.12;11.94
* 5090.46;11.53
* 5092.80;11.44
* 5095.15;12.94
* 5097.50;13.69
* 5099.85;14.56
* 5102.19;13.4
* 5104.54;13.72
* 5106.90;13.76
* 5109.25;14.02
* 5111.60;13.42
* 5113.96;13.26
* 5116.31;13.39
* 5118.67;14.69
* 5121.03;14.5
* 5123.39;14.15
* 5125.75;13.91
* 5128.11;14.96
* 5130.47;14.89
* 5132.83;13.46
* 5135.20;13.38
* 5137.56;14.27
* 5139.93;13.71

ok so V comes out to 12.09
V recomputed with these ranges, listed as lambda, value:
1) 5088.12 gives 11.94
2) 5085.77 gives 10.92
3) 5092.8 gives 11.44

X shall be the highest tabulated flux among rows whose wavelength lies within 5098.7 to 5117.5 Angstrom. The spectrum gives 14.56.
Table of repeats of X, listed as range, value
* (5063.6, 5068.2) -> 11.84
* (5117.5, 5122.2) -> 14.69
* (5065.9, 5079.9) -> 11.8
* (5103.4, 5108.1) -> 13.76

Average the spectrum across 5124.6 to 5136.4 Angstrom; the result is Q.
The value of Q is 14.1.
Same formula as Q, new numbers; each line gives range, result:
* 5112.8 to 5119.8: 13.8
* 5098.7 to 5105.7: 13.9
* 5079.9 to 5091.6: 11.6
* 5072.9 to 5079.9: 11.1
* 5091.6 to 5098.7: 12.7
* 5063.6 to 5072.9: 11.4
